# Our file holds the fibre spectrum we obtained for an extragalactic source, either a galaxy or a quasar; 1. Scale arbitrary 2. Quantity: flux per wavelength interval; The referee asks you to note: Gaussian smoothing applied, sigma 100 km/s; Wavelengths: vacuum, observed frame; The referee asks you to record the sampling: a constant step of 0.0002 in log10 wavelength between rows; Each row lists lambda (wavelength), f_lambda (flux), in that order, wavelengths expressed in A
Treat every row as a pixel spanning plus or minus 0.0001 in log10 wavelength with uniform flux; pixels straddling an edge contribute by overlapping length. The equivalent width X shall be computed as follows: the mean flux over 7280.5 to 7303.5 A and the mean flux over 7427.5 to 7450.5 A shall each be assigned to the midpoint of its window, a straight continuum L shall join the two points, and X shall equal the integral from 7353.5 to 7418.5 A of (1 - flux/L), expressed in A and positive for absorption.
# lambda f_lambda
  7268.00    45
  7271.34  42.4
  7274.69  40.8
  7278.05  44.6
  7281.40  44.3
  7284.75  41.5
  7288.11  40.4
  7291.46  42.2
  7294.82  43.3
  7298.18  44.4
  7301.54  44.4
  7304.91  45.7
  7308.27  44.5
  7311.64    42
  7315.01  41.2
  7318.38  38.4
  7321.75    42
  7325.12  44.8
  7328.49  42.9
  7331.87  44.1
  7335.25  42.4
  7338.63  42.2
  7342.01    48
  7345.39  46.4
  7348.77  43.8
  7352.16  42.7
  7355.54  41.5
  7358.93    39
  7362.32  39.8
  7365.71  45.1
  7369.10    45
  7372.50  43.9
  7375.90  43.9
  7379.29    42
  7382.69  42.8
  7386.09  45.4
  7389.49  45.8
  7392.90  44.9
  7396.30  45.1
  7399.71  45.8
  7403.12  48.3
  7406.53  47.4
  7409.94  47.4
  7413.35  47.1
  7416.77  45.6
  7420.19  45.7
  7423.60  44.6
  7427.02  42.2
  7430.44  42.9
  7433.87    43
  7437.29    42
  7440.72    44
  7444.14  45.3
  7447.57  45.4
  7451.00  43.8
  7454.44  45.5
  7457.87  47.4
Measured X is -1.6 A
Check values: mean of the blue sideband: 42.9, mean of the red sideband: 43.7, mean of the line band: 44.5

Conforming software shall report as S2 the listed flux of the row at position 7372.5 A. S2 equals 43.9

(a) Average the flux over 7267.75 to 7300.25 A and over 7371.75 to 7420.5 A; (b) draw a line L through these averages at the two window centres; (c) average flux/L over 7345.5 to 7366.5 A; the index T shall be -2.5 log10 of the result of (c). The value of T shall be 0.06 mag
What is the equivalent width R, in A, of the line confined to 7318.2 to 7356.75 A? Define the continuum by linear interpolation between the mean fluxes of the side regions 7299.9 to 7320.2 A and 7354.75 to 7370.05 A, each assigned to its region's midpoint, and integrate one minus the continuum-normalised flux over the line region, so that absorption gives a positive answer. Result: -1.1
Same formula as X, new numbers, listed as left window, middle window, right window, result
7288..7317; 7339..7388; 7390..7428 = 1.4 A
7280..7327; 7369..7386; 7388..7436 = 0.4 A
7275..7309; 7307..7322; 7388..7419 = 0.8 A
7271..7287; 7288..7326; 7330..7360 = 0.1 A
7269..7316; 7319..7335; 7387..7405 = 0.4 A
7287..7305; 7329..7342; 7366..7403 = 0.1 A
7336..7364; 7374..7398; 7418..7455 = -0.5 A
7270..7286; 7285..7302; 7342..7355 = 0.2 A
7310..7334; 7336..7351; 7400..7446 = -0.7 A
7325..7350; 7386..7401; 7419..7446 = -0.5 A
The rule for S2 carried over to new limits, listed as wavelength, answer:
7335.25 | 42.4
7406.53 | 47.4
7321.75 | 42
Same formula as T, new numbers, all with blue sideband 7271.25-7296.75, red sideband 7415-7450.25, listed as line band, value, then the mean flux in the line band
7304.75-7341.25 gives 0.00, 42.8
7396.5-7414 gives -0.08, 47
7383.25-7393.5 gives -0.04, 45.1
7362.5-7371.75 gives -0.02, 44.1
